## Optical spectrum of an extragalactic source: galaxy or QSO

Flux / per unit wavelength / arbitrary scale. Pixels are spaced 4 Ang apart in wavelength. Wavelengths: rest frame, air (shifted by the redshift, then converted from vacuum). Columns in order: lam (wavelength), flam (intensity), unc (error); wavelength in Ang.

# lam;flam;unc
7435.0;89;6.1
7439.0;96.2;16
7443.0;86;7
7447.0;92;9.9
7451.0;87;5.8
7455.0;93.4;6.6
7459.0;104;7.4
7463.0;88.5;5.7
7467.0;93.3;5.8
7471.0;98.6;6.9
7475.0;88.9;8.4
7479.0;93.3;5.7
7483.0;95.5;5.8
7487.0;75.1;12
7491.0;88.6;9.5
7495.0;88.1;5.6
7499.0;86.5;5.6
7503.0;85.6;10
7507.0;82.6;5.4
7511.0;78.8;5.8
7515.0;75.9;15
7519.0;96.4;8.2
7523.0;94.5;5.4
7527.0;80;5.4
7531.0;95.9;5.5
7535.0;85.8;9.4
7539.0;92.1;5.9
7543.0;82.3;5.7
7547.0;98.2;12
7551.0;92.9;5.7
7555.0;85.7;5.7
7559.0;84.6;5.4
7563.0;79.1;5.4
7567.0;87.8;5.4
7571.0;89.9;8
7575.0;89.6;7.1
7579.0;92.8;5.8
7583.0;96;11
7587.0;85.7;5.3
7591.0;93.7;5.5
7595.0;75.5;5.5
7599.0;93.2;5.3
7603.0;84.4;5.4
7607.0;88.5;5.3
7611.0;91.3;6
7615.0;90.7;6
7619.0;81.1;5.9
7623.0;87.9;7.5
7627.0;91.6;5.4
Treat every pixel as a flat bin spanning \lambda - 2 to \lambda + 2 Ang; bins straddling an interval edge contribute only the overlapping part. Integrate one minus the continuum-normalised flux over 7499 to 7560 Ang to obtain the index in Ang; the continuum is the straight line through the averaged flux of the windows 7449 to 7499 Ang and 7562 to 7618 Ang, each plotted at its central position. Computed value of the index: 1.6 Ang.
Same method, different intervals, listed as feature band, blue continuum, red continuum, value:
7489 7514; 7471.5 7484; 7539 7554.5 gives 2.1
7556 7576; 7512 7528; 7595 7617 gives 0.4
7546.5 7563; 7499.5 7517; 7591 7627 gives -0.8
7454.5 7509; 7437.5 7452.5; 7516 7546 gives -0.1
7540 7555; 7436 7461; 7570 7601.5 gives 0.0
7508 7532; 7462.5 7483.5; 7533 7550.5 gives 1.2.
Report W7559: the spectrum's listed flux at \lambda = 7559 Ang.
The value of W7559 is 84.6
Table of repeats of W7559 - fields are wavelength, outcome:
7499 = 86.5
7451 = 87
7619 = 81.1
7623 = 87.9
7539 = 92.1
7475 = 88.9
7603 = 84.4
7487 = 75.1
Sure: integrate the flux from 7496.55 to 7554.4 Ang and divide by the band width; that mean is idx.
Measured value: 87.6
